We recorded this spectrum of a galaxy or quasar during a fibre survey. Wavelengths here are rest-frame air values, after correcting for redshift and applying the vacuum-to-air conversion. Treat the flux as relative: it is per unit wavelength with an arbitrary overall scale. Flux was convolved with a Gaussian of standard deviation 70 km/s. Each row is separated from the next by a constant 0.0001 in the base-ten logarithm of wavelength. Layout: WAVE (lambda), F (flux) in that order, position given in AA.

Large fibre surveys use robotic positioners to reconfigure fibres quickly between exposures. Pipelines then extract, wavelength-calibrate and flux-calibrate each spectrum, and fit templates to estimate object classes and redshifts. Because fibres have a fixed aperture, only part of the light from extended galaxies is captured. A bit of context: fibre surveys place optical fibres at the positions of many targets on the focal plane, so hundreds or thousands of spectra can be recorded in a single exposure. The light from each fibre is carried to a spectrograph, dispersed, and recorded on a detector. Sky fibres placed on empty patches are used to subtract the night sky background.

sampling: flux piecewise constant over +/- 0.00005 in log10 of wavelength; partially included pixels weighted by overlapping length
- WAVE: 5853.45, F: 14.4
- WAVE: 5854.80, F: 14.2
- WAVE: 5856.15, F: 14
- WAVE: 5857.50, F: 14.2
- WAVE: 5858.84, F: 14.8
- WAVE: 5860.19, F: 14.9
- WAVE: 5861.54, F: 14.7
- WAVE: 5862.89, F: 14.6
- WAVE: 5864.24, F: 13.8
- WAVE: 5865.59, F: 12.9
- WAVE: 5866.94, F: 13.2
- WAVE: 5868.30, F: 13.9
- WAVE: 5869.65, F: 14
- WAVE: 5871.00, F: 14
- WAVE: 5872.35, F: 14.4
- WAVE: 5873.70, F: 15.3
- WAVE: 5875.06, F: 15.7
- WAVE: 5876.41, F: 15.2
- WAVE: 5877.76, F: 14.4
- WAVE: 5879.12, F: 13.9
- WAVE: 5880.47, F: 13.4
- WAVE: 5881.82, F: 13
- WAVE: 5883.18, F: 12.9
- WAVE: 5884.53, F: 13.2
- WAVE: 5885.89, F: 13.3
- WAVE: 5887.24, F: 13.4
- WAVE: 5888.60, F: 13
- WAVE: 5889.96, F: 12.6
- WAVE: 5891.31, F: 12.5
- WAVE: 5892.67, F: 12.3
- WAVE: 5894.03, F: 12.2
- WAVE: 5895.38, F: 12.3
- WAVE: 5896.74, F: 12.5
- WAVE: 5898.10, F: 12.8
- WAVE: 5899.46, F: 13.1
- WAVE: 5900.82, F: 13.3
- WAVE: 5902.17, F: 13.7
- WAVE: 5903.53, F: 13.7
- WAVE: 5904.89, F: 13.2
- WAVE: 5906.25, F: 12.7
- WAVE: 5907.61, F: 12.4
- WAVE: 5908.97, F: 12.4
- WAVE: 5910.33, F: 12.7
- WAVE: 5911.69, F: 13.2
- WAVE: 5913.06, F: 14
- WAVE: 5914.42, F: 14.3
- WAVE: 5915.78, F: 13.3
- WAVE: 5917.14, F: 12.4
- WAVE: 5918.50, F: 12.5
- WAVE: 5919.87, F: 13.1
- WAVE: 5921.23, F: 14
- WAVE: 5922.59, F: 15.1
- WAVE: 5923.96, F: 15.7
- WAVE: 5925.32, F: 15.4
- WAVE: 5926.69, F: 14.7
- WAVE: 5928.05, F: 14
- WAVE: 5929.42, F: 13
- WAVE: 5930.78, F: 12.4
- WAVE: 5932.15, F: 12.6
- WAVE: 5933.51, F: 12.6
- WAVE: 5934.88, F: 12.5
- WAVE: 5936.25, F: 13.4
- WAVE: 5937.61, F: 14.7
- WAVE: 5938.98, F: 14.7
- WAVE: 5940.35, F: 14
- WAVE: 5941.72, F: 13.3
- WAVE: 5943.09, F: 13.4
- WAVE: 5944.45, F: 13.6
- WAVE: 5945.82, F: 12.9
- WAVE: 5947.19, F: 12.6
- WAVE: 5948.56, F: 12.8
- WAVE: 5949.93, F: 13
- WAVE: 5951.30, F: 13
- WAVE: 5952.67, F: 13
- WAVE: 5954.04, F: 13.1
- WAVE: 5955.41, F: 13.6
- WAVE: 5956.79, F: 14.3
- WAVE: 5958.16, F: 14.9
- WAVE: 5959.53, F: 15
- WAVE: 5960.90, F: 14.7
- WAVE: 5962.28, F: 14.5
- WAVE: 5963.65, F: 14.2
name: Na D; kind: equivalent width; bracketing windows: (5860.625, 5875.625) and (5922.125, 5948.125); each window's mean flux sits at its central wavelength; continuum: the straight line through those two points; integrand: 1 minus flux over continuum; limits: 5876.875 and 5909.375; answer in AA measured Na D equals 2.3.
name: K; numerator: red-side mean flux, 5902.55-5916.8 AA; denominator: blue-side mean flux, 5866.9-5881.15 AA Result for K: 0.92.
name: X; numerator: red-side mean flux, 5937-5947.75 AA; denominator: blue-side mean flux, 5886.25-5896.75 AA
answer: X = 1.08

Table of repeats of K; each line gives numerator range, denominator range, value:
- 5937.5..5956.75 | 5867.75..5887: 0.95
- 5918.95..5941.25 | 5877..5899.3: 1.07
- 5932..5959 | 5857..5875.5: 0.94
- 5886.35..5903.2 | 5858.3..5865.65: 0.89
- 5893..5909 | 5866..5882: 0.91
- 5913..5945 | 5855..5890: 0.98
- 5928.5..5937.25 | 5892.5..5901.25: 1.02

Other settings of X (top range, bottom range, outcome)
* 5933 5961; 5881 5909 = 1.05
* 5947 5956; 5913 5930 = 0.93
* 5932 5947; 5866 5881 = 0.94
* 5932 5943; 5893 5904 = 1.05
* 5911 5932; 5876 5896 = 1.05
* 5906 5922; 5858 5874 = 0.92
